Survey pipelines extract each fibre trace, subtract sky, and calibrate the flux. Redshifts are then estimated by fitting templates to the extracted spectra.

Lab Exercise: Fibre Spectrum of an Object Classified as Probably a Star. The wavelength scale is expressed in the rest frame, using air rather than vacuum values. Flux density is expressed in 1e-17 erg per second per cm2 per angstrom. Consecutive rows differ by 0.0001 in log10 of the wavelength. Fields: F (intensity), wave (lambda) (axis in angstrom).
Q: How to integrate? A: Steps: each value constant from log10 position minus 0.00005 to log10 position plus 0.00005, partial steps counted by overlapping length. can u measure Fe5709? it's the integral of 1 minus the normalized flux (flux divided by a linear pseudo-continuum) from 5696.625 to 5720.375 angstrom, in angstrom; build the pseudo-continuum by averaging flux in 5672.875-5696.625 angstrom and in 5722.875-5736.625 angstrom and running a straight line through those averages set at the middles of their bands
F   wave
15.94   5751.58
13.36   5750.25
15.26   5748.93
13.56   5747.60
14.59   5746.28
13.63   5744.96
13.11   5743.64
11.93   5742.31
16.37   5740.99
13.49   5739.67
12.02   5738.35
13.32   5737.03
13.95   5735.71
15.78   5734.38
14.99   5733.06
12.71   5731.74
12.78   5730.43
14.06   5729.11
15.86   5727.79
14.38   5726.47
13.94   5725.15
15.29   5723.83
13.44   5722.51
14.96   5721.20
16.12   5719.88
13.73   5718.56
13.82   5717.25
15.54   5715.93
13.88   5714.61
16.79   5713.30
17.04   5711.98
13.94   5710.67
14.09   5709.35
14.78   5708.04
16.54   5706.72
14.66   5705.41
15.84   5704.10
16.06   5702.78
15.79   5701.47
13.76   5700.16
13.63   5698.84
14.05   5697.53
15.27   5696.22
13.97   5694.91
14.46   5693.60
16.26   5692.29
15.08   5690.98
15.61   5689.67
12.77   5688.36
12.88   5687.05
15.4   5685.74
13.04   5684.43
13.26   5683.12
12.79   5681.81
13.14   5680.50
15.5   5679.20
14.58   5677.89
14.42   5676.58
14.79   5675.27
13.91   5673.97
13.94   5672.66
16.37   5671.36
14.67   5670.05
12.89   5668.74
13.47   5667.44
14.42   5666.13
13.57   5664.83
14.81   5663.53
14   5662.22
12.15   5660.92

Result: -1.2 angstrom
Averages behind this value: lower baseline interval 14.3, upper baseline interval 14.3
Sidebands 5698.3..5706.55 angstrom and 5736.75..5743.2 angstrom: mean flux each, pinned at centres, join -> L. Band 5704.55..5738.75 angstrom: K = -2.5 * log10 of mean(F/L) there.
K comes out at -0.03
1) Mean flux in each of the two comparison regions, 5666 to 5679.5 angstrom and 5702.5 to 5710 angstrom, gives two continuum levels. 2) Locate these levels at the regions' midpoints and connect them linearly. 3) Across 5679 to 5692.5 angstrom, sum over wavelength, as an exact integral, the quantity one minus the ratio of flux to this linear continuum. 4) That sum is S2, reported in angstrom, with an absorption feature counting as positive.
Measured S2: 0.7 angstrom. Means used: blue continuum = 14.4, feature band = 14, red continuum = 15.3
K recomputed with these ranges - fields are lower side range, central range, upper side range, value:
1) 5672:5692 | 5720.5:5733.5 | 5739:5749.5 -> -0.02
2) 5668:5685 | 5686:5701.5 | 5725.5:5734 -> -0.02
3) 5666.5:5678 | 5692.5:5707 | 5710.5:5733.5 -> -0.03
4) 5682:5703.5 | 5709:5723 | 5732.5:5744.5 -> -0.06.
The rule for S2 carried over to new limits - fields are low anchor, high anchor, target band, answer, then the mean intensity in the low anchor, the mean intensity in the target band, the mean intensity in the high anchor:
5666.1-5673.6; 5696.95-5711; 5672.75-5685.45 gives 0.4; 14.3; 14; 14.8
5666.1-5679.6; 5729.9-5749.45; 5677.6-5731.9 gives -1.7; 14.4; 14.6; 13.8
